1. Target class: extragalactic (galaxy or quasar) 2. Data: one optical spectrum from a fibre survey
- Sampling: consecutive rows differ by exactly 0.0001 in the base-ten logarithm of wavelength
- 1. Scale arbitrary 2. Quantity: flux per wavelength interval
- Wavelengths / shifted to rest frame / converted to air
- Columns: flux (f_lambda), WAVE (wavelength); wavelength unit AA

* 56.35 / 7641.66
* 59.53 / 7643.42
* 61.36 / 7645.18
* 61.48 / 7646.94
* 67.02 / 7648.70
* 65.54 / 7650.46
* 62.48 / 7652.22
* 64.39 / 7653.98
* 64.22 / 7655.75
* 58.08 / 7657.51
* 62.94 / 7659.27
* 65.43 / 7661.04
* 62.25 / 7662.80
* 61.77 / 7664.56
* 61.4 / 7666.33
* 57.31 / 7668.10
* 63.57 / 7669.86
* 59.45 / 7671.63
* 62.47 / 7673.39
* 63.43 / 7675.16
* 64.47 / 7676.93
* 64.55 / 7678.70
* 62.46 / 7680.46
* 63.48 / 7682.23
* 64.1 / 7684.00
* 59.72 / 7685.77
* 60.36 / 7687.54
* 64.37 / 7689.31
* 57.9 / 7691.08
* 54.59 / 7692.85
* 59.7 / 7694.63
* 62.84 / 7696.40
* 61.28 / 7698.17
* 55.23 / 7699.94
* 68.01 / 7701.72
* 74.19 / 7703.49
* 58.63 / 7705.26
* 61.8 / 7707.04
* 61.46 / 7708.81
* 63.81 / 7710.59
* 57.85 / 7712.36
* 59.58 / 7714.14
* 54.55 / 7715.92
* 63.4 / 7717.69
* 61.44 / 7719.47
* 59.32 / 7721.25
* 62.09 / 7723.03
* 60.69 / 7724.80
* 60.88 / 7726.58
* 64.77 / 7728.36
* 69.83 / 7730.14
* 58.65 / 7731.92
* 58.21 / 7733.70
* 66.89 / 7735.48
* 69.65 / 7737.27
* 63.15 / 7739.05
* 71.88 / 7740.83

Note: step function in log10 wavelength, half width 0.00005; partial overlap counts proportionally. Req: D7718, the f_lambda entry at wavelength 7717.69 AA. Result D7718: 63.4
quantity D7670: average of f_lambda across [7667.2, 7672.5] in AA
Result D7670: 60.1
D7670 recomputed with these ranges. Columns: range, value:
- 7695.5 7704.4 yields 64.3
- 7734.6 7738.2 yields 68.1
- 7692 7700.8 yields 58.7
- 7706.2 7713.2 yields 61.3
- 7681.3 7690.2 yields 62.4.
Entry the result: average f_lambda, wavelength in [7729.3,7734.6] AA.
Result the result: 62.2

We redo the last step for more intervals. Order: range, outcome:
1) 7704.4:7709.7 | 60.6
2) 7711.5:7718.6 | 58.8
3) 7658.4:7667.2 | 62.7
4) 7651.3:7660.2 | 62.4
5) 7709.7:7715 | 60.4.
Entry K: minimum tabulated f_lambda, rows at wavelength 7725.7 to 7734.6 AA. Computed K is 58.21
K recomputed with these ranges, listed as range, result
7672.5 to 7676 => 62.47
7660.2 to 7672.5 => 57.31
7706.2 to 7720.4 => 54.55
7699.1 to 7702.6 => 55.23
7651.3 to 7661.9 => 58.08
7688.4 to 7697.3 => 54.59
